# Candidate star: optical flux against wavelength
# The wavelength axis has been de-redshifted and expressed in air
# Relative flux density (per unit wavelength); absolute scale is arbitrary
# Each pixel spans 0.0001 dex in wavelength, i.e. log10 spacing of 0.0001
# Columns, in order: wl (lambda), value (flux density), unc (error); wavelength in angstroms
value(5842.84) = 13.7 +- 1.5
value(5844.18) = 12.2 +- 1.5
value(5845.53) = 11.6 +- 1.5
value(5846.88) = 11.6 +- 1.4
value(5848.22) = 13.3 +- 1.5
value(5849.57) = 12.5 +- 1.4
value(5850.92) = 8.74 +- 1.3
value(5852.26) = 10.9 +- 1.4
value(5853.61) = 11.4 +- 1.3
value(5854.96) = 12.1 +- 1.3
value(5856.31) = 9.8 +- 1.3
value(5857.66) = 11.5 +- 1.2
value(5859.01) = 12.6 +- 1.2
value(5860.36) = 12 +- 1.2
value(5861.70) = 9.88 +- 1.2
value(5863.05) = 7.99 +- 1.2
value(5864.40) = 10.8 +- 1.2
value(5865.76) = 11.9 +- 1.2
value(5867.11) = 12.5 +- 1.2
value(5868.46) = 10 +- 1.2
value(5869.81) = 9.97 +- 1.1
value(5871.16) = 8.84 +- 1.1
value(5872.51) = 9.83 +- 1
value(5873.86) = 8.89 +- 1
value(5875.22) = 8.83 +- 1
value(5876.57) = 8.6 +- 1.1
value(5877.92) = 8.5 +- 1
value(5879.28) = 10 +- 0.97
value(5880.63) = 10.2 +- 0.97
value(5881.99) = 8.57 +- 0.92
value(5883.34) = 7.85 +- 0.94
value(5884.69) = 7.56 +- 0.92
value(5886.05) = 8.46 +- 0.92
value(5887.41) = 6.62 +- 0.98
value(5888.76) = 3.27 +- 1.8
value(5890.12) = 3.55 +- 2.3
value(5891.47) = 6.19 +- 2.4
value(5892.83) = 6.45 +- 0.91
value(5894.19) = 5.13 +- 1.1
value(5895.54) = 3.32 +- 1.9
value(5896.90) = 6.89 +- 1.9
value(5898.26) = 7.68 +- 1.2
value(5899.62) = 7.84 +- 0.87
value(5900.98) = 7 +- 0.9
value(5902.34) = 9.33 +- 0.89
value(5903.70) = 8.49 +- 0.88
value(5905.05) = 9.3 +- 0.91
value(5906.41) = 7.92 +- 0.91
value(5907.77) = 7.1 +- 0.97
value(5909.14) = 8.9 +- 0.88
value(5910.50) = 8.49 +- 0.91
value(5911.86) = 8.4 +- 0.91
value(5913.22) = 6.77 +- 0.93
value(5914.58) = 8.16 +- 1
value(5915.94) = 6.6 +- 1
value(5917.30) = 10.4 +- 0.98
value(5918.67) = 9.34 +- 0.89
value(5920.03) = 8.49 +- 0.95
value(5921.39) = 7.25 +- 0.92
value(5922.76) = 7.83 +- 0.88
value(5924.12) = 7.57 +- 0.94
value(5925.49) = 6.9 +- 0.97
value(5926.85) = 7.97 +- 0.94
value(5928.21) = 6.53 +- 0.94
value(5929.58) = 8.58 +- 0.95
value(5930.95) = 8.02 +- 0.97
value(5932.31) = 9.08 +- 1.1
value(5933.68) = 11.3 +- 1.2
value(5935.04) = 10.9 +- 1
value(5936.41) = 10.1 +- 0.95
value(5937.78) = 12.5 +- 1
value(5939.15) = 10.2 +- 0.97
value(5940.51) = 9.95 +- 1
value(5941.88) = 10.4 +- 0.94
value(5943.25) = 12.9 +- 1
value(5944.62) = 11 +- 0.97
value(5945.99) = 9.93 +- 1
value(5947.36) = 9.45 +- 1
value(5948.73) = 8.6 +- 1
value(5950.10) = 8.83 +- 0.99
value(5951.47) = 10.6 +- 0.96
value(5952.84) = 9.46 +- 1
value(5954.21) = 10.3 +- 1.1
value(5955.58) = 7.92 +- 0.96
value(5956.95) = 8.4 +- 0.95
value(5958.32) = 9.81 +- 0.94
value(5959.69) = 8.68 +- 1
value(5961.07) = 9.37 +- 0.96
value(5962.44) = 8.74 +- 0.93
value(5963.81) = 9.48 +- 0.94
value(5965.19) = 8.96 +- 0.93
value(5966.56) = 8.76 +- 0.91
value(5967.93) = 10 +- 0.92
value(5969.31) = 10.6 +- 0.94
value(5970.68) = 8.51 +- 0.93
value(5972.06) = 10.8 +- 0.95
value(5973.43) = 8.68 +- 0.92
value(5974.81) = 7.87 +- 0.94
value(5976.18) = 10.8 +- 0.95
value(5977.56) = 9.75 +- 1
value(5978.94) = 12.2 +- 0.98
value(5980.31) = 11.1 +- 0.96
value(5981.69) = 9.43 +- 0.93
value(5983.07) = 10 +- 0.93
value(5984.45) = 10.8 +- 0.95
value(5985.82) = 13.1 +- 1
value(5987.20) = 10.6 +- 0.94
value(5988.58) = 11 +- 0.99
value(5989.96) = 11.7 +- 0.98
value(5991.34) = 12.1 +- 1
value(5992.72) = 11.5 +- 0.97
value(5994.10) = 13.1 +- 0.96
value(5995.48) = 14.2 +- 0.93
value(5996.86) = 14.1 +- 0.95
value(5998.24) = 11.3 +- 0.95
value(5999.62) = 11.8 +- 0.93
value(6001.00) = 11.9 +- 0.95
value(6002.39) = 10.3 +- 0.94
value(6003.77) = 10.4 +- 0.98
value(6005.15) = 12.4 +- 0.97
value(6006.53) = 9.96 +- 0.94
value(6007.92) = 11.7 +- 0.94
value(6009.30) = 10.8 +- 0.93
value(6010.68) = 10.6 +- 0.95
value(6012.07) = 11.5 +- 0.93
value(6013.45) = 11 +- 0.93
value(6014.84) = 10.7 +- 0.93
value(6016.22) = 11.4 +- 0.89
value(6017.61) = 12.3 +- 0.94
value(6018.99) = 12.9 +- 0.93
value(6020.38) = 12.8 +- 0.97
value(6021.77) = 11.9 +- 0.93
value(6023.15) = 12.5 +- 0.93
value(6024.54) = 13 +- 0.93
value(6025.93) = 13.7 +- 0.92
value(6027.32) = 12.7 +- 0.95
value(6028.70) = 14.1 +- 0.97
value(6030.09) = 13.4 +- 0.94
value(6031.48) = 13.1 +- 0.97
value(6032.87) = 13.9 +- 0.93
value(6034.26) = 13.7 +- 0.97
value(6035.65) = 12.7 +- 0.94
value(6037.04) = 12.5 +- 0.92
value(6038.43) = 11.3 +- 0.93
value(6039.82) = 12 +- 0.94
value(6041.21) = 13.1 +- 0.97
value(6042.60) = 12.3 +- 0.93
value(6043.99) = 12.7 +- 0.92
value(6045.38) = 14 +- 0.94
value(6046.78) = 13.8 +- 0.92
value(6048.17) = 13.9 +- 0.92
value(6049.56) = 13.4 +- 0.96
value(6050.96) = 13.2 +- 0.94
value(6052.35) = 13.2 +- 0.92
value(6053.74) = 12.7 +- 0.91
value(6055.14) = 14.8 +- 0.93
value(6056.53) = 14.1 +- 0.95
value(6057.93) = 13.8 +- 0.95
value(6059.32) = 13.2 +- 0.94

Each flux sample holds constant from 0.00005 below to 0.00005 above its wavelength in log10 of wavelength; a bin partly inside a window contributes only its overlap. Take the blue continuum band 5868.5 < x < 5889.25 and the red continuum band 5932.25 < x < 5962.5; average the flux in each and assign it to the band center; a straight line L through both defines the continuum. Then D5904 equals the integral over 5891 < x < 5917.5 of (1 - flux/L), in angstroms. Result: 4.6 angstroms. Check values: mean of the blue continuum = 8.5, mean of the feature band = 7.48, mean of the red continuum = 9.97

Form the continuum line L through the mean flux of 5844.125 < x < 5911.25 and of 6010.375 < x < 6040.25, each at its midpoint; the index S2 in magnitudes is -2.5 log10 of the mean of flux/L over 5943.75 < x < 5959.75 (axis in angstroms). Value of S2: 0.14 mag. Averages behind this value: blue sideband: 9.02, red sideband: 12.5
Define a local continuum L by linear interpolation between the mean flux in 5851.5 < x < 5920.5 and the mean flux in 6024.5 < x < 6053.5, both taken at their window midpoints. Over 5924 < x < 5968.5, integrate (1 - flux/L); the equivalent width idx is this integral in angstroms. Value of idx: 4.1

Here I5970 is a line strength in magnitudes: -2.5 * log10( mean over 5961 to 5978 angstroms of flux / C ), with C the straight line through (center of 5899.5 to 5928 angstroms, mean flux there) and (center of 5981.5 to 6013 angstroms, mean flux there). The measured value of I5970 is 0.11 mag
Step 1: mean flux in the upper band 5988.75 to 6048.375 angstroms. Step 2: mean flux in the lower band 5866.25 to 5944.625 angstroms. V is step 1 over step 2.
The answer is 1.46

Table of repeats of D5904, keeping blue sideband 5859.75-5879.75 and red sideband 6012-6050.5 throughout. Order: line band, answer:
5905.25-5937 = 7.1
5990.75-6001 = -0.4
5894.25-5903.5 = 3.1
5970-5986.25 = 2.2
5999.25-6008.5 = 0.8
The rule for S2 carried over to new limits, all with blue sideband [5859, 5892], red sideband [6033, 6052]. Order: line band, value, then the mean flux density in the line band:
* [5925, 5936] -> 0.174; 8.73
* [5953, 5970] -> 0.187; 9.26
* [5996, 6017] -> 0.070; 11.4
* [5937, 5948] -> -0.027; 10.8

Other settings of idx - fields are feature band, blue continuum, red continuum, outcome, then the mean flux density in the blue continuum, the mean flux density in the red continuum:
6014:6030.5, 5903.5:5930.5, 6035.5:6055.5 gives -0.63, 8.04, 13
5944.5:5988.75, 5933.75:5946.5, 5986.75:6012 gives 5.77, 10.9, 11.6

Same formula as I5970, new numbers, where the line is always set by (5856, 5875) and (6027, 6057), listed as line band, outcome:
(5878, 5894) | 0.443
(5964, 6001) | 0.133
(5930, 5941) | 0.131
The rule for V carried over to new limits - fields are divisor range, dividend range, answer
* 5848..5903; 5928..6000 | 1.15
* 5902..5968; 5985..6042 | 1.34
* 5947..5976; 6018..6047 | 1.40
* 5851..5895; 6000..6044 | 1.34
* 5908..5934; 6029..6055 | 1.60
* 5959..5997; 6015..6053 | 1.23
